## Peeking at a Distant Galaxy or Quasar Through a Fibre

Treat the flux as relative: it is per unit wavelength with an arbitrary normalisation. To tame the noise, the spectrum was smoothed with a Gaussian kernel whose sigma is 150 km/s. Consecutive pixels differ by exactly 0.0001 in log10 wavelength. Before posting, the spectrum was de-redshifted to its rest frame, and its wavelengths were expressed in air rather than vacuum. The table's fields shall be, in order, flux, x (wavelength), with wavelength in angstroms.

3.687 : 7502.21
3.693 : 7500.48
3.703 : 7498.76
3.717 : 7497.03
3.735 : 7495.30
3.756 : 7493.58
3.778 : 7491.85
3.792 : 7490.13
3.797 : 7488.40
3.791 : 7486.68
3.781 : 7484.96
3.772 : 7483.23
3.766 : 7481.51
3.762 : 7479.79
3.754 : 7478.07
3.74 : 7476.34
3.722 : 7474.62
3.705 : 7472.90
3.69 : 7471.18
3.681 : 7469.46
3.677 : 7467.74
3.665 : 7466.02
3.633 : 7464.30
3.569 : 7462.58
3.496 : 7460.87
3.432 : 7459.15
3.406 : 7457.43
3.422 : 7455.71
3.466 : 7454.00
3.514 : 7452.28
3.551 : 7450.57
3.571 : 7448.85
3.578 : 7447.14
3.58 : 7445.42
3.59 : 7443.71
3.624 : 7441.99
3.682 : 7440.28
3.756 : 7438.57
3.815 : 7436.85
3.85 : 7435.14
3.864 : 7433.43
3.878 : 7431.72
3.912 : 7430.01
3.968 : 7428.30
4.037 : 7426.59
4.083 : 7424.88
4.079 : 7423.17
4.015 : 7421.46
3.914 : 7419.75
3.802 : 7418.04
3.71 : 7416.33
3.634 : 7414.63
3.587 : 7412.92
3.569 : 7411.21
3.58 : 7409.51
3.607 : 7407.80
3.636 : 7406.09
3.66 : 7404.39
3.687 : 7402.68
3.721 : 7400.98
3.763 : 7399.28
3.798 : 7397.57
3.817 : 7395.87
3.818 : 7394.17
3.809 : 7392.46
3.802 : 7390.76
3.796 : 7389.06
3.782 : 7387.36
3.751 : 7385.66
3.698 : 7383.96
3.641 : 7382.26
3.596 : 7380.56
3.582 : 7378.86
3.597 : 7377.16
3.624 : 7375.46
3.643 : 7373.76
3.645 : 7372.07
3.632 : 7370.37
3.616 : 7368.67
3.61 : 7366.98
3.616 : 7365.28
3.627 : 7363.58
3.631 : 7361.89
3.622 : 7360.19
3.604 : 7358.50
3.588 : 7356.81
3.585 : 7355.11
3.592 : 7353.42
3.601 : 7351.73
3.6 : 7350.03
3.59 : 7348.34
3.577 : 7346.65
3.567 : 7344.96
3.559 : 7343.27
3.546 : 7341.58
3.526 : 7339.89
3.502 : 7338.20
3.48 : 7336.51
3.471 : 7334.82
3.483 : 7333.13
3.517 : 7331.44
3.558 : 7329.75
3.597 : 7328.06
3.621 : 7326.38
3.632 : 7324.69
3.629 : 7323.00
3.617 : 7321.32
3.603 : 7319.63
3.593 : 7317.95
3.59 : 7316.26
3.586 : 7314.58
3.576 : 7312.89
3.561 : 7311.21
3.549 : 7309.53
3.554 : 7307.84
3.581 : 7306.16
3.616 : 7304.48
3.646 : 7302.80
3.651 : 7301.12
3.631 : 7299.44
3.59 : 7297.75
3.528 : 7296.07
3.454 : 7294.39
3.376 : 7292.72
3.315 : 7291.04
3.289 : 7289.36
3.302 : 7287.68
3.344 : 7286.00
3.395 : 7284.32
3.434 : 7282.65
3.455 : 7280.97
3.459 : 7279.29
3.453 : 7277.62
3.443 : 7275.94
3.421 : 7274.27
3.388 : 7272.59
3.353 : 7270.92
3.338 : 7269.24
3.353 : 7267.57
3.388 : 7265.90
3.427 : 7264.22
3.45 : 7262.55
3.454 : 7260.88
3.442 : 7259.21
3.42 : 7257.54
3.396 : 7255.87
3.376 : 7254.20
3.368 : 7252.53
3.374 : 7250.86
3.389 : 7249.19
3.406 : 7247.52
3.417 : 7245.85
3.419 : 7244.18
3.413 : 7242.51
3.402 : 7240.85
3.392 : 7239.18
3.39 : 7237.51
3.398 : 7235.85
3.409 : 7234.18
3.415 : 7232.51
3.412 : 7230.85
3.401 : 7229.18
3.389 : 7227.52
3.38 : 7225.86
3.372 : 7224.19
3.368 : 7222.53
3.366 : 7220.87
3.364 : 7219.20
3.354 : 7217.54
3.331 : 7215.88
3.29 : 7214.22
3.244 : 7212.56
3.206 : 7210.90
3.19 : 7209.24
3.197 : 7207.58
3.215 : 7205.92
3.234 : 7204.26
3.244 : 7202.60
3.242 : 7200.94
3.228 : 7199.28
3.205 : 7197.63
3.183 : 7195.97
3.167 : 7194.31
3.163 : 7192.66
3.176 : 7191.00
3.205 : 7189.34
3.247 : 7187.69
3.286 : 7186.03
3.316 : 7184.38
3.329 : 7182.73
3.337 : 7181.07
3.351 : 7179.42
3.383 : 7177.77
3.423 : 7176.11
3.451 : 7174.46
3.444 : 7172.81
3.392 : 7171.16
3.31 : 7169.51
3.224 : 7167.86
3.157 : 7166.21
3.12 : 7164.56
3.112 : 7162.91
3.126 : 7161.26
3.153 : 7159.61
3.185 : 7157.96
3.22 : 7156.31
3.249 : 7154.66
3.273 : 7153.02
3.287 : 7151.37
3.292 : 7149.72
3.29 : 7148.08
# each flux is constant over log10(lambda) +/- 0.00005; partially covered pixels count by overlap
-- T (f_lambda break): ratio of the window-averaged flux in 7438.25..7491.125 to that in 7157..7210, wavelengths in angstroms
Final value 1.12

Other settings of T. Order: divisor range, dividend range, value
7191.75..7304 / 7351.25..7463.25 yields 1.09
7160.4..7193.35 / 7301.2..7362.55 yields 1.09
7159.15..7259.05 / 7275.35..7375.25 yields 1.07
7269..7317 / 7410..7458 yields 1.07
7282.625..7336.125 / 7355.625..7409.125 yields 1.04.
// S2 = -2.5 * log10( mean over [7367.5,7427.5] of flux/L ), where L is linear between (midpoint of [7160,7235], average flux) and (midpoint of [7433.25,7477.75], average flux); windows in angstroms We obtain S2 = -0.06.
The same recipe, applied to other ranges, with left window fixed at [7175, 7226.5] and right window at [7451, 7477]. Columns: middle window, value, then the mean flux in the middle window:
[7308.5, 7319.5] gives -0.05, 3.58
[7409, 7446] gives -0.08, 3.8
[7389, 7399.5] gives -0.09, 3.8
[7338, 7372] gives -0.04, 3.59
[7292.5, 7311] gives -0.05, 3.57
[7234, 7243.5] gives -0.03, 3.4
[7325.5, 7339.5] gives -0.03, 3.53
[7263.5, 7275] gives -0.01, 3.38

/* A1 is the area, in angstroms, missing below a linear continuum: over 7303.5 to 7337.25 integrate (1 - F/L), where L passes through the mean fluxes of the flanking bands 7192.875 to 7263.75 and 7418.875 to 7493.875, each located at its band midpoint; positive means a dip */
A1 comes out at -0.7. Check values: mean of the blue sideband 3.34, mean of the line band 3.57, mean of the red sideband 3.72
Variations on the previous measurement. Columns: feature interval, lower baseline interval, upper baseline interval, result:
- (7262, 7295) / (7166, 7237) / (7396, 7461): 0.5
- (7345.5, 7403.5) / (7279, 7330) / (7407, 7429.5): 0.6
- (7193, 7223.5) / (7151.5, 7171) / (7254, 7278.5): 0.4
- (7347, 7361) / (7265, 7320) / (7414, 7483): -0.1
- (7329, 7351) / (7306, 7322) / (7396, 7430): 0.6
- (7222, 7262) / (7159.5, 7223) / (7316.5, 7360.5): -0.4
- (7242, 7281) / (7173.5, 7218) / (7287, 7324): 0.3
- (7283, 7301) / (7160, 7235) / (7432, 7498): 0.0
